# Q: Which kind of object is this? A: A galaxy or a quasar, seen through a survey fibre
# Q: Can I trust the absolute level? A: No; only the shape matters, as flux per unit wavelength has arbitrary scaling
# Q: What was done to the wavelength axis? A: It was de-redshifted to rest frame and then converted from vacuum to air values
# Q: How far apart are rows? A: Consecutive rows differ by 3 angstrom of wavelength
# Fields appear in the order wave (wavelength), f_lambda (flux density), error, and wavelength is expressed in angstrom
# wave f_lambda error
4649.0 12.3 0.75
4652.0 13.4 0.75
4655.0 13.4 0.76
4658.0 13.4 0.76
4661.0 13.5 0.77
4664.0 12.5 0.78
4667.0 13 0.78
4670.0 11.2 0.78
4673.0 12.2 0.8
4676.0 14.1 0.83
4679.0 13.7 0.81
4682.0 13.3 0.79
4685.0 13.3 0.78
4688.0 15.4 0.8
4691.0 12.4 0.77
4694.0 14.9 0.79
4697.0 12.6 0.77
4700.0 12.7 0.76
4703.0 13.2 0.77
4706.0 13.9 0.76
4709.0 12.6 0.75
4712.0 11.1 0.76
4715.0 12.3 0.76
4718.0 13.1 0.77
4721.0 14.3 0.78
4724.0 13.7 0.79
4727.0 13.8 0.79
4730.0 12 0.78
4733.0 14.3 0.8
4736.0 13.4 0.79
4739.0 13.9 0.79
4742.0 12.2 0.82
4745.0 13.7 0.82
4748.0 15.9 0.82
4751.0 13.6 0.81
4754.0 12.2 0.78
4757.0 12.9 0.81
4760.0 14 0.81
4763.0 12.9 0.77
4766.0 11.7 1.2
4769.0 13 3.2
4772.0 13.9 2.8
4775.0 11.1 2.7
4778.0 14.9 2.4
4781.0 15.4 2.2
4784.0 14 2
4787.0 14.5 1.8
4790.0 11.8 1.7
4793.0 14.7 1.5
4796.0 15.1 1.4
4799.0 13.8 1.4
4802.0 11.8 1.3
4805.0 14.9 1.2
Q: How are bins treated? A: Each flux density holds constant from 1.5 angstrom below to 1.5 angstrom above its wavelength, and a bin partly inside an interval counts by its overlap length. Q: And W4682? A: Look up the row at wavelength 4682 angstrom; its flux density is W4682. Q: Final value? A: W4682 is 13.3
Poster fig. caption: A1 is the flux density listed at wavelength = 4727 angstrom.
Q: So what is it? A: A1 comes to 13.8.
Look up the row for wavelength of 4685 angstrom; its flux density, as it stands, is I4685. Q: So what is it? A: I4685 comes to 13.3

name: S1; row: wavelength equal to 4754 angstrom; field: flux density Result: 12.2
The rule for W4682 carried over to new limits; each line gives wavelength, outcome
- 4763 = 12.9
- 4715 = 12.3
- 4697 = 12.6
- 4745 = 13.7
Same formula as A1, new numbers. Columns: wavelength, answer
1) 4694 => 14.9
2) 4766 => 11.7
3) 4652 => 13.4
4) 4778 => 14.9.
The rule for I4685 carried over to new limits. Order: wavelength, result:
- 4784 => 14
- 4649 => 12.3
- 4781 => 15.4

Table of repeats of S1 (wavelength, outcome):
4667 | 13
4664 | 12.5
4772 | 13.9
